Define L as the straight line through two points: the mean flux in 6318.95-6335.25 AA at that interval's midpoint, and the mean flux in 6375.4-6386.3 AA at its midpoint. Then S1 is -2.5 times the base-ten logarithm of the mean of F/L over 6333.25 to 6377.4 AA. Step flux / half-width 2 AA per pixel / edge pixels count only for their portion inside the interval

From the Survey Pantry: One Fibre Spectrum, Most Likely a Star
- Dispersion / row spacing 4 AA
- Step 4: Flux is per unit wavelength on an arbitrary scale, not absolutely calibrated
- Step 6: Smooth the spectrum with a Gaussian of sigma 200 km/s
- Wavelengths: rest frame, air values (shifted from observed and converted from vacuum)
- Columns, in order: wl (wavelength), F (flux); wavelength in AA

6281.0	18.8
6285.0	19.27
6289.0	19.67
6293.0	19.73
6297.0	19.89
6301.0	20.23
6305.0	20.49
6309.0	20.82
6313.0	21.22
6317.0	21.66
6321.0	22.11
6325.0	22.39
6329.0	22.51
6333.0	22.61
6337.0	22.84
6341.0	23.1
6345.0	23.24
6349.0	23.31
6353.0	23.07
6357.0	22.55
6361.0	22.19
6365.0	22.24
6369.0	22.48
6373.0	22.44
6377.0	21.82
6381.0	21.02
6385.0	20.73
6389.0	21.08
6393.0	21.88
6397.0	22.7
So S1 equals -0.04 mag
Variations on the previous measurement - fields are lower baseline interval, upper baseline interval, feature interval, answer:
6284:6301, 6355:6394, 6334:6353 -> -0.101 mag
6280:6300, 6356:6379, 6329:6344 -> -0.081 mag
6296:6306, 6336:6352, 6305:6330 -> -0.016 mag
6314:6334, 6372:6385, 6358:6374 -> -0.032 mag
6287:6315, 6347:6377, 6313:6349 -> -0.055 mag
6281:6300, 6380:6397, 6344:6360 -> -0.113 mag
